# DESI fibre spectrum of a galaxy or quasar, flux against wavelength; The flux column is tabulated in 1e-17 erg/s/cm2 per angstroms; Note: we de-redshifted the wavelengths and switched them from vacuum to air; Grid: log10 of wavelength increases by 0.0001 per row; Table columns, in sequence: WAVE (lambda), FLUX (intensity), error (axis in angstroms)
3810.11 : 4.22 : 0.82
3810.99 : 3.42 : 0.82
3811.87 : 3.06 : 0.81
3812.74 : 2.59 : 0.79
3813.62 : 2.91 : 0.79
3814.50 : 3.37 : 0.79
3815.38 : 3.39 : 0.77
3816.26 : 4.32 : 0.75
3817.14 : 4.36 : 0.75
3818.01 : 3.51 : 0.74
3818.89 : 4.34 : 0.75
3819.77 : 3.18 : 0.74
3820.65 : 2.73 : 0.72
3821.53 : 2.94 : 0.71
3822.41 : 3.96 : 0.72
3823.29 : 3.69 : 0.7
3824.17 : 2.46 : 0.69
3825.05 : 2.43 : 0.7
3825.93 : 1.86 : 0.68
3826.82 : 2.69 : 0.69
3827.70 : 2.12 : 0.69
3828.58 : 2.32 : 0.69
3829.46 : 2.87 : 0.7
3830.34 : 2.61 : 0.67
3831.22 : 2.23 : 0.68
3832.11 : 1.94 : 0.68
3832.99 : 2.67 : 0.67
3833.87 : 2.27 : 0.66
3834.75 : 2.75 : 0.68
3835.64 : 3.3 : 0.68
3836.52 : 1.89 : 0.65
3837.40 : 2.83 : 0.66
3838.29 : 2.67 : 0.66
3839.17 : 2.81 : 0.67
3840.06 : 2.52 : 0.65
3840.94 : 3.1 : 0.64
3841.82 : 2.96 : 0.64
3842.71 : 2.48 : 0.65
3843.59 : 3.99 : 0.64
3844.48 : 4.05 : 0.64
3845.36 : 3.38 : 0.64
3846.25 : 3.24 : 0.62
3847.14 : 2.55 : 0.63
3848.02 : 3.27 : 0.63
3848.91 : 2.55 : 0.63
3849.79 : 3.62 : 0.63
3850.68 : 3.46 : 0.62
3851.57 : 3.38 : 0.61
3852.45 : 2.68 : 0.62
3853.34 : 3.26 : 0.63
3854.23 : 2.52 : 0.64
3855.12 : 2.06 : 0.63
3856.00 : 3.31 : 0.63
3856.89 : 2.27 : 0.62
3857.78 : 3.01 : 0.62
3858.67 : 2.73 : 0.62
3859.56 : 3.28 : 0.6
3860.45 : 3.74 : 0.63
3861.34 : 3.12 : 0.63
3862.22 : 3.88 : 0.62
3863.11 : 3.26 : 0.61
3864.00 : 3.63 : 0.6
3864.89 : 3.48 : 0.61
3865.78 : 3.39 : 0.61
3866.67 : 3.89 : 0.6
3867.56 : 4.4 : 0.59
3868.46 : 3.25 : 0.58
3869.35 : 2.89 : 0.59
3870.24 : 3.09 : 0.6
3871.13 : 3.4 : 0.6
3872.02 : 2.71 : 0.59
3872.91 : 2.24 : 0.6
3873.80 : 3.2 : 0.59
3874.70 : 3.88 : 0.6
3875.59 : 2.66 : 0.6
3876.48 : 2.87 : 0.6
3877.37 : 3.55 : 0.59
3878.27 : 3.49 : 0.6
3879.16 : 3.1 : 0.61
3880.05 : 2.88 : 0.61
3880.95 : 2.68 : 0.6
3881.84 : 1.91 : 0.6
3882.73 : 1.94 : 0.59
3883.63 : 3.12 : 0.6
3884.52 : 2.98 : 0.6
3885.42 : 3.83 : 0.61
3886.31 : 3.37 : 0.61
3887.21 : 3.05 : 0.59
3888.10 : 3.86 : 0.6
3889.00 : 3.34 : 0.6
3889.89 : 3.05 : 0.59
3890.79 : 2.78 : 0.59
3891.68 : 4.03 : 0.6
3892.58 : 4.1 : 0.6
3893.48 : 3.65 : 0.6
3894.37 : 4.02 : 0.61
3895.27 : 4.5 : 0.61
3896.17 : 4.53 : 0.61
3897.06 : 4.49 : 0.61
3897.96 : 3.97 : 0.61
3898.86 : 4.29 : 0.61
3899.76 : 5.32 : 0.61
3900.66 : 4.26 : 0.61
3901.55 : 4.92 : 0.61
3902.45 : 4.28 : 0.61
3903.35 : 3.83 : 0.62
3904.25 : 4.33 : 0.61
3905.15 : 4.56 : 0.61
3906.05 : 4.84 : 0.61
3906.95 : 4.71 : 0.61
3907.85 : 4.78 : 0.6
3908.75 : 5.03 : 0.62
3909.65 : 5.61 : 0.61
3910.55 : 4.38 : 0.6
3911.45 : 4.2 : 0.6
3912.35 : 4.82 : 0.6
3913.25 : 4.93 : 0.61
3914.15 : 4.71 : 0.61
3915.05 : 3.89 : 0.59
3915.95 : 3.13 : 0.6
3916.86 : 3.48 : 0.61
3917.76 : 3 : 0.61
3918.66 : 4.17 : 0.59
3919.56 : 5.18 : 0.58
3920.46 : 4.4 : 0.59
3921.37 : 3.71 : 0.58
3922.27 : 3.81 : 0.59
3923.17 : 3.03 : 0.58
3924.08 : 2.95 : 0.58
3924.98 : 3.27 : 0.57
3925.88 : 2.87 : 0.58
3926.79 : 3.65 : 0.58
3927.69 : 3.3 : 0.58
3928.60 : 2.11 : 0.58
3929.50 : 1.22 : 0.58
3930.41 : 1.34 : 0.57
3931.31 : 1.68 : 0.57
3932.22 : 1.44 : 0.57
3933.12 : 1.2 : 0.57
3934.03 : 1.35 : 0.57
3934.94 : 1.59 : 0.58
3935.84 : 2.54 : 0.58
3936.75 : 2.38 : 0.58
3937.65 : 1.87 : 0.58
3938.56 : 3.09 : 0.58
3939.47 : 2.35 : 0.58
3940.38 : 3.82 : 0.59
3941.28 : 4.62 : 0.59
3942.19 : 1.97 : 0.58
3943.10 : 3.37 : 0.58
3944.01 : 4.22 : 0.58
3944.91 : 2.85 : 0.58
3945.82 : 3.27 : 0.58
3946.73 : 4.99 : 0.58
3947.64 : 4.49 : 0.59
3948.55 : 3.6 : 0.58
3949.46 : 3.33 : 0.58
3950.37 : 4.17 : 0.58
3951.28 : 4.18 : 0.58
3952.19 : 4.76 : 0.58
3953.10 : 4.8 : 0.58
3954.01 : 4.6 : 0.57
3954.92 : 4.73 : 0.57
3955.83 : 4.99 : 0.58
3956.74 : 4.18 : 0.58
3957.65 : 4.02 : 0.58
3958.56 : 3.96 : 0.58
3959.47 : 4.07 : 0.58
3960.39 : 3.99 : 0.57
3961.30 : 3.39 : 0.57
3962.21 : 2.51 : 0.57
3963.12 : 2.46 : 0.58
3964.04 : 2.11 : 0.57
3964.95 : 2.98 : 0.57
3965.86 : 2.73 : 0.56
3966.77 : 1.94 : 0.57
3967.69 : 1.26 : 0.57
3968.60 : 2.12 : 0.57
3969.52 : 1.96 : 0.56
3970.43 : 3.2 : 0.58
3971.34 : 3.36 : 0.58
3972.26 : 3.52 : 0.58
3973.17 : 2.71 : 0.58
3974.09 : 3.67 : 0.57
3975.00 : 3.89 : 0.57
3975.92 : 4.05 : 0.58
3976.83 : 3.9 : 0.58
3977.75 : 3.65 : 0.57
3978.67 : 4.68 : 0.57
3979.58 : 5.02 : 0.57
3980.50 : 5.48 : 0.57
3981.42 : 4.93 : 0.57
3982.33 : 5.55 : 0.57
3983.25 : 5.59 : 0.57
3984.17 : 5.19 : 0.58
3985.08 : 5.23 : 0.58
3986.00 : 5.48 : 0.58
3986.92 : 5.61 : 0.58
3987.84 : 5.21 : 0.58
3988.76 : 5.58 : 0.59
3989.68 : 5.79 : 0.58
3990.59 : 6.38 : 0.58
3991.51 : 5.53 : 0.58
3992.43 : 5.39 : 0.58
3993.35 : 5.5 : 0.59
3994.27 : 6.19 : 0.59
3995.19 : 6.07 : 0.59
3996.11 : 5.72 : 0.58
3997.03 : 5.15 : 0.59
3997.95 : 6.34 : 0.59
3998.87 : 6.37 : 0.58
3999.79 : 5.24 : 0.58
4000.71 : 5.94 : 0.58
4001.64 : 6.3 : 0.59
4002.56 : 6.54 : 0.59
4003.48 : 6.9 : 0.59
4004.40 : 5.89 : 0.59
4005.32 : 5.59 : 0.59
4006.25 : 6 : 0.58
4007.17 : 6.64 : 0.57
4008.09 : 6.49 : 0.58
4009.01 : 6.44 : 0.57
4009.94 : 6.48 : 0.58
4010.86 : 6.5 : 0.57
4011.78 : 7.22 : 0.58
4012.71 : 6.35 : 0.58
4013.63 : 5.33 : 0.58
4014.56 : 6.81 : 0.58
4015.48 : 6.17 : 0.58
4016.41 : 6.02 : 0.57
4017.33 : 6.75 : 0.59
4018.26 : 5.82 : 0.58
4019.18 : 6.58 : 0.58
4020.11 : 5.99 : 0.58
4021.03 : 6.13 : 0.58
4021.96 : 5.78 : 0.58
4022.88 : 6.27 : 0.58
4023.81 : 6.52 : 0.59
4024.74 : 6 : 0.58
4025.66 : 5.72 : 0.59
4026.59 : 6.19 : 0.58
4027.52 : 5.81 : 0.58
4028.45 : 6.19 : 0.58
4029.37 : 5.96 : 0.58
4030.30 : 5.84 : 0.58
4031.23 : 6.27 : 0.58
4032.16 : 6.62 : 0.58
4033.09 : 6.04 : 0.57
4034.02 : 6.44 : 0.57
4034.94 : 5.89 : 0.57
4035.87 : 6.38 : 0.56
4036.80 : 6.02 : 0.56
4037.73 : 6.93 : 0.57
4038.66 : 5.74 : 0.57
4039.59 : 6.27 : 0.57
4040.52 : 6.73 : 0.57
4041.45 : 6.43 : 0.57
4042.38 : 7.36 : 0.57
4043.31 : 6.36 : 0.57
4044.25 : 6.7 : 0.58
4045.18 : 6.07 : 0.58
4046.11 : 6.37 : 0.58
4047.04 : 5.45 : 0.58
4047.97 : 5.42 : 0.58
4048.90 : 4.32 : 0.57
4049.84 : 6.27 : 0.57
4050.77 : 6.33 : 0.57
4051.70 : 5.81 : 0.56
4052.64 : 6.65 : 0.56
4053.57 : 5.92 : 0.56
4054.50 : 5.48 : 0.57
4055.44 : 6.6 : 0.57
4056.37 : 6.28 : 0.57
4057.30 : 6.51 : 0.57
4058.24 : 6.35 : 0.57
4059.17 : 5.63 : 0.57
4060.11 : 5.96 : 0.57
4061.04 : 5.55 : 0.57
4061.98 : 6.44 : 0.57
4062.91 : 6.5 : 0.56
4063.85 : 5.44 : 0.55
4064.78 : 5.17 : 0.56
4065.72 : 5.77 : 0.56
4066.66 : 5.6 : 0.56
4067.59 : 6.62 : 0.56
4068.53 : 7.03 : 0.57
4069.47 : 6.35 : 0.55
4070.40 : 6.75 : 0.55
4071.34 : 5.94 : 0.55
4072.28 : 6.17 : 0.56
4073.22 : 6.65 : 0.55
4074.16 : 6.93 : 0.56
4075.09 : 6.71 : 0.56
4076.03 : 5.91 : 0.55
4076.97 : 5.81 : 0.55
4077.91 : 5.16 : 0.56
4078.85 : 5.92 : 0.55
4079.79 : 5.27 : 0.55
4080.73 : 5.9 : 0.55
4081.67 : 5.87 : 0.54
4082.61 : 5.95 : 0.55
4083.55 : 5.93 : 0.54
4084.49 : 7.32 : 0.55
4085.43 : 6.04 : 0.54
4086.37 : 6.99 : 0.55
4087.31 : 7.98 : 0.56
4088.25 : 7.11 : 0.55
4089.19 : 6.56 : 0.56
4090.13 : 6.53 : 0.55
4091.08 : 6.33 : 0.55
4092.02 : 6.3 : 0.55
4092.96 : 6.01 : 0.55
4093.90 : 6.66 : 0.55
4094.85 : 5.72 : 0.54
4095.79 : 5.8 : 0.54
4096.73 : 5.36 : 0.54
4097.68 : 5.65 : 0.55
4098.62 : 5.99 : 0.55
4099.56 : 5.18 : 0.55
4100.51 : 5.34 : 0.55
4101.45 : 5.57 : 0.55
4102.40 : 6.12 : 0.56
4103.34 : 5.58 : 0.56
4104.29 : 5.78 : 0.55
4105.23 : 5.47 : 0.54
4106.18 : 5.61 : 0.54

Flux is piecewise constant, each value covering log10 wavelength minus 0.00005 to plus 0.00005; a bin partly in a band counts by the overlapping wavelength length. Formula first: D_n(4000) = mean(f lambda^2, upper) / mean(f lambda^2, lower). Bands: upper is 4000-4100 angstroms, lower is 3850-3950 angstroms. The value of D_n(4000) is 1.95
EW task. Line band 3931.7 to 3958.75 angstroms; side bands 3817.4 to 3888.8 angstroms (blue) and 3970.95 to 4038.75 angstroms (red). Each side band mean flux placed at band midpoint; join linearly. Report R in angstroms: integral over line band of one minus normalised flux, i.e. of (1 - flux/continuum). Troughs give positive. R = 7.4 angstroms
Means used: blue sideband 3.02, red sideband 5.73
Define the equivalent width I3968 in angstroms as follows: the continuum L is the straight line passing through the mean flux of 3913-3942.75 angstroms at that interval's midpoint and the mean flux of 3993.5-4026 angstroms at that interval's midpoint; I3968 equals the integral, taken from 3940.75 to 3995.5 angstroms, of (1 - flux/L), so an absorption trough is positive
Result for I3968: 4.7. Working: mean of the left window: 2.96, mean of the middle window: 4.15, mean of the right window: 6.17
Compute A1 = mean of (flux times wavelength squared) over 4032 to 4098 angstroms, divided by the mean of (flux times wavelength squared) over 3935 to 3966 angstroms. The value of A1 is 1.8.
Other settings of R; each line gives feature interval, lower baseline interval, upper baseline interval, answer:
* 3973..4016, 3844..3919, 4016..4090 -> -2.4 angstroms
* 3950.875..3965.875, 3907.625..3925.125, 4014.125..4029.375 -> 3.4 angstroms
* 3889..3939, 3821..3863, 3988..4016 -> 7.6 angstroms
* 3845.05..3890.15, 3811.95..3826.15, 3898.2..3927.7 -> 7.3 angstroms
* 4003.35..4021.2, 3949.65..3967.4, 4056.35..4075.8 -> -4.9 angstroms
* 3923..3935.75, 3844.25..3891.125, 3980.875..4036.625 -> 6.3 angstroms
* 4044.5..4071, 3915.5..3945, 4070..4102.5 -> -2.3 angstroms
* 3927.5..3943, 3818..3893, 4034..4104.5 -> 7.3 angstroms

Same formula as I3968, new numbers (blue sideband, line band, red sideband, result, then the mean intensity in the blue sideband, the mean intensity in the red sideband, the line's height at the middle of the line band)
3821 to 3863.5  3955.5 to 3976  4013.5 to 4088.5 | 7.12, 2.9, 6.18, 4.84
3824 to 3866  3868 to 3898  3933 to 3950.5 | -3.38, 2.89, 3.07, 2.96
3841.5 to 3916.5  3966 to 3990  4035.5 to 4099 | 3.96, 3.58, 6.18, 4.94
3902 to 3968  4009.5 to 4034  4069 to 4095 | -4.99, 3.5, 6.32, 5.16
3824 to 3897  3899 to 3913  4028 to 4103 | -3.35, 3.07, 6.14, 3.76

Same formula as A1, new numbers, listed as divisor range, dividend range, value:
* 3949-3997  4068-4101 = 1.53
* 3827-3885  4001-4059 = 2.28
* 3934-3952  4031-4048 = 2.02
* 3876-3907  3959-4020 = 1.42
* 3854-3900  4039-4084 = 2.00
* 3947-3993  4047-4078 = 1.54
